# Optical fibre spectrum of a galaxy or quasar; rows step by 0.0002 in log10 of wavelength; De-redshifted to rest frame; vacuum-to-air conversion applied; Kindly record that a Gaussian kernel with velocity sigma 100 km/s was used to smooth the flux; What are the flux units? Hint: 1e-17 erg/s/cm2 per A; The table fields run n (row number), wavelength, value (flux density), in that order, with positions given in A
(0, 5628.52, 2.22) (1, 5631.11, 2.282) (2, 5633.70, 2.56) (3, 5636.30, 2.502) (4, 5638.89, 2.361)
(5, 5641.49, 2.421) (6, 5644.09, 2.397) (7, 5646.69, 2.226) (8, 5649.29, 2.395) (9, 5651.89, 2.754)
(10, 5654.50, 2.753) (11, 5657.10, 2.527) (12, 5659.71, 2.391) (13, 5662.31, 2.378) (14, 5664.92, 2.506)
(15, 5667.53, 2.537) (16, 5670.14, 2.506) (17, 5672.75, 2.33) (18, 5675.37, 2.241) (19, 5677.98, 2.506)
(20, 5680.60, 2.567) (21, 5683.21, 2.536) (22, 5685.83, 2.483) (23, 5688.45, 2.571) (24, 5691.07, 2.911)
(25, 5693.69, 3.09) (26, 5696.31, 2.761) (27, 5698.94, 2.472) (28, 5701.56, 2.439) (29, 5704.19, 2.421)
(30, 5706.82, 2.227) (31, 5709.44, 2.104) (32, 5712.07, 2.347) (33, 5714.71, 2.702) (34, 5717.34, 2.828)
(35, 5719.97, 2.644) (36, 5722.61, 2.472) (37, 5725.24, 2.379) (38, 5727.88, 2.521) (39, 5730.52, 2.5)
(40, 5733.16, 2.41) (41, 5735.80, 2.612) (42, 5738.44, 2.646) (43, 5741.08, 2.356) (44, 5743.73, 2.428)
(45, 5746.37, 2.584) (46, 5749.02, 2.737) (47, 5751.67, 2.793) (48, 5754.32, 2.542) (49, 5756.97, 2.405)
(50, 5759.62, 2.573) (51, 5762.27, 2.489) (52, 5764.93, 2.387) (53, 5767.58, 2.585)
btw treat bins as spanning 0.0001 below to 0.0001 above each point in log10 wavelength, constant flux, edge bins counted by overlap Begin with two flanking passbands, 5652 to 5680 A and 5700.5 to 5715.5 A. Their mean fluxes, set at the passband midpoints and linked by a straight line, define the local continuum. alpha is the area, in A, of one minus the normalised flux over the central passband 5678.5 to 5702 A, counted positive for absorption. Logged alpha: -2.34 A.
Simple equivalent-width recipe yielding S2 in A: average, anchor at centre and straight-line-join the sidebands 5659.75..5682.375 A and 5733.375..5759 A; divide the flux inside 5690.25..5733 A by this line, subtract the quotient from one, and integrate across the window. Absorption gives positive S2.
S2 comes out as -0.61 A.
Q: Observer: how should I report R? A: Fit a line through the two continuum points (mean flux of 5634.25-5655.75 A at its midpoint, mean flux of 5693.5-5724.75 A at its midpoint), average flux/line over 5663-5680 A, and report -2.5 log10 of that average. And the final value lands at 0.02 mag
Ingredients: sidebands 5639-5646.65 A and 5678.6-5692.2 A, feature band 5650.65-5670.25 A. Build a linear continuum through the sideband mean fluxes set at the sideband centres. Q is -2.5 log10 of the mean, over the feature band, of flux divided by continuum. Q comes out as -0.03 mag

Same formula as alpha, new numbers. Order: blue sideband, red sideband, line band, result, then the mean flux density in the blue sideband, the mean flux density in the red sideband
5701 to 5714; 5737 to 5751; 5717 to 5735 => -0.61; 2.32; 2.56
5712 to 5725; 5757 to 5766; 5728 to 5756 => -0.27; 2.6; 2.47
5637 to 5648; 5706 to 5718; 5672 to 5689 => -0.45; 2.36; 2.43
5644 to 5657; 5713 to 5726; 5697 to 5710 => 1.10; 2.52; 2.61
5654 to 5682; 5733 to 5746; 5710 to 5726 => -0.33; 2.47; 2.51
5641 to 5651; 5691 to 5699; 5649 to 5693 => 1.25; 2.37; 2.84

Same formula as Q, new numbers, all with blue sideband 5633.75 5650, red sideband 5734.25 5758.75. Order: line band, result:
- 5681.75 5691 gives -0.05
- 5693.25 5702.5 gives -0.07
